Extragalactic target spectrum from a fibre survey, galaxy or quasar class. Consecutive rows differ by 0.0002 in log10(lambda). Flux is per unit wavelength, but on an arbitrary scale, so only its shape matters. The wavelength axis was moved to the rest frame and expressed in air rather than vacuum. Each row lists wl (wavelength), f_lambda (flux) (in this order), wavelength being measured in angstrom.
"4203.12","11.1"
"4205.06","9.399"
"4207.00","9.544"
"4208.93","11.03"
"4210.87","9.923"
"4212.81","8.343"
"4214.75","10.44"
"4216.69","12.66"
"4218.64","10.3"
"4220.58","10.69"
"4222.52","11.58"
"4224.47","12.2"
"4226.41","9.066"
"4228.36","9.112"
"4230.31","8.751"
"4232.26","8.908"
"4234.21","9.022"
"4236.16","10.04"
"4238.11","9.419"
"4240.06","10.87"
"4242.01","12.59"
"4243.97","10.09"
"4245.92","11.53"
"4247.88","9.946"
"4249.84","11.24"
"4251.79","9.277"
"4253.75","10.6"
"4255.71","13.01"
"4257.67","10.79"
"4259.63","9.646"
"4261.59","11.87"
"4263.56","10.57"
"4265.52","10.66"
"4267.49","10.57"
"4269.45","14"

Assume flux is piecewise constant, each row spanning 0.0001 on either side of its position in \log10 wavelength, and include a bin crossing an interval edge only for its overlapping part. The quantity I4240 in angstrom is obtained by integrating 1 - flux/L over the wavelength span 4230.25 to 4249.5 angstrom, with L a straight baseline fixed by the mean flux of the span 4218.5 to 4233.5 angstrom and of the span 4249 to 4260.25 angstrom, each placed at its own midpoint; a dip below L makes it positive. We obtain 0.4 angstrom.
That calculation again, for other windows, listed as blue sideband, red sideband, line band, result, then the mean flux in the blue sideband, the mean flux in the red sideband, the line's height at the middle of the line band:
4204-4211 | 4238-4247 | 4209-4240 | 1.2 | 9.99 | 11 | 10.5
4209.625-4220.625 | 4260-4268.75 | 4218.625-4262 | 0.9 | 10.4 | 10.9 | 10.7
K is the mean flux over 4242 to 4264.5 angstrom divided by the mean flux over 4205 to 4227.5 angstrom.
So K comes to 1.04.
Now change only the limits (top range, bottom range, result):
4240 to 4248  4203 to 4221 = 1.08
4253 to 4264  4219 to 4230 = 1.07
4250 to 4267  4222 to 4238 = 1.11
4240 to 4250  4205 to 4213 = 1.13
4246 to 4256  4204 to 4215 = 1.10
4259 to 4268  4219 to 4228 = 1.00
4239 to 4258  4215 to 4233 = 1.06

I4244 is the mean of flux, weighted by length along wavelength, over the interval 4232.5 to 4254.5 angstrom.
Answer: 10.4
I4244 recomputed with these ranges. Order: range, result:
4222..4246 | 10.2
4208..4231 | 10.4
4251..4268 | 10.8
